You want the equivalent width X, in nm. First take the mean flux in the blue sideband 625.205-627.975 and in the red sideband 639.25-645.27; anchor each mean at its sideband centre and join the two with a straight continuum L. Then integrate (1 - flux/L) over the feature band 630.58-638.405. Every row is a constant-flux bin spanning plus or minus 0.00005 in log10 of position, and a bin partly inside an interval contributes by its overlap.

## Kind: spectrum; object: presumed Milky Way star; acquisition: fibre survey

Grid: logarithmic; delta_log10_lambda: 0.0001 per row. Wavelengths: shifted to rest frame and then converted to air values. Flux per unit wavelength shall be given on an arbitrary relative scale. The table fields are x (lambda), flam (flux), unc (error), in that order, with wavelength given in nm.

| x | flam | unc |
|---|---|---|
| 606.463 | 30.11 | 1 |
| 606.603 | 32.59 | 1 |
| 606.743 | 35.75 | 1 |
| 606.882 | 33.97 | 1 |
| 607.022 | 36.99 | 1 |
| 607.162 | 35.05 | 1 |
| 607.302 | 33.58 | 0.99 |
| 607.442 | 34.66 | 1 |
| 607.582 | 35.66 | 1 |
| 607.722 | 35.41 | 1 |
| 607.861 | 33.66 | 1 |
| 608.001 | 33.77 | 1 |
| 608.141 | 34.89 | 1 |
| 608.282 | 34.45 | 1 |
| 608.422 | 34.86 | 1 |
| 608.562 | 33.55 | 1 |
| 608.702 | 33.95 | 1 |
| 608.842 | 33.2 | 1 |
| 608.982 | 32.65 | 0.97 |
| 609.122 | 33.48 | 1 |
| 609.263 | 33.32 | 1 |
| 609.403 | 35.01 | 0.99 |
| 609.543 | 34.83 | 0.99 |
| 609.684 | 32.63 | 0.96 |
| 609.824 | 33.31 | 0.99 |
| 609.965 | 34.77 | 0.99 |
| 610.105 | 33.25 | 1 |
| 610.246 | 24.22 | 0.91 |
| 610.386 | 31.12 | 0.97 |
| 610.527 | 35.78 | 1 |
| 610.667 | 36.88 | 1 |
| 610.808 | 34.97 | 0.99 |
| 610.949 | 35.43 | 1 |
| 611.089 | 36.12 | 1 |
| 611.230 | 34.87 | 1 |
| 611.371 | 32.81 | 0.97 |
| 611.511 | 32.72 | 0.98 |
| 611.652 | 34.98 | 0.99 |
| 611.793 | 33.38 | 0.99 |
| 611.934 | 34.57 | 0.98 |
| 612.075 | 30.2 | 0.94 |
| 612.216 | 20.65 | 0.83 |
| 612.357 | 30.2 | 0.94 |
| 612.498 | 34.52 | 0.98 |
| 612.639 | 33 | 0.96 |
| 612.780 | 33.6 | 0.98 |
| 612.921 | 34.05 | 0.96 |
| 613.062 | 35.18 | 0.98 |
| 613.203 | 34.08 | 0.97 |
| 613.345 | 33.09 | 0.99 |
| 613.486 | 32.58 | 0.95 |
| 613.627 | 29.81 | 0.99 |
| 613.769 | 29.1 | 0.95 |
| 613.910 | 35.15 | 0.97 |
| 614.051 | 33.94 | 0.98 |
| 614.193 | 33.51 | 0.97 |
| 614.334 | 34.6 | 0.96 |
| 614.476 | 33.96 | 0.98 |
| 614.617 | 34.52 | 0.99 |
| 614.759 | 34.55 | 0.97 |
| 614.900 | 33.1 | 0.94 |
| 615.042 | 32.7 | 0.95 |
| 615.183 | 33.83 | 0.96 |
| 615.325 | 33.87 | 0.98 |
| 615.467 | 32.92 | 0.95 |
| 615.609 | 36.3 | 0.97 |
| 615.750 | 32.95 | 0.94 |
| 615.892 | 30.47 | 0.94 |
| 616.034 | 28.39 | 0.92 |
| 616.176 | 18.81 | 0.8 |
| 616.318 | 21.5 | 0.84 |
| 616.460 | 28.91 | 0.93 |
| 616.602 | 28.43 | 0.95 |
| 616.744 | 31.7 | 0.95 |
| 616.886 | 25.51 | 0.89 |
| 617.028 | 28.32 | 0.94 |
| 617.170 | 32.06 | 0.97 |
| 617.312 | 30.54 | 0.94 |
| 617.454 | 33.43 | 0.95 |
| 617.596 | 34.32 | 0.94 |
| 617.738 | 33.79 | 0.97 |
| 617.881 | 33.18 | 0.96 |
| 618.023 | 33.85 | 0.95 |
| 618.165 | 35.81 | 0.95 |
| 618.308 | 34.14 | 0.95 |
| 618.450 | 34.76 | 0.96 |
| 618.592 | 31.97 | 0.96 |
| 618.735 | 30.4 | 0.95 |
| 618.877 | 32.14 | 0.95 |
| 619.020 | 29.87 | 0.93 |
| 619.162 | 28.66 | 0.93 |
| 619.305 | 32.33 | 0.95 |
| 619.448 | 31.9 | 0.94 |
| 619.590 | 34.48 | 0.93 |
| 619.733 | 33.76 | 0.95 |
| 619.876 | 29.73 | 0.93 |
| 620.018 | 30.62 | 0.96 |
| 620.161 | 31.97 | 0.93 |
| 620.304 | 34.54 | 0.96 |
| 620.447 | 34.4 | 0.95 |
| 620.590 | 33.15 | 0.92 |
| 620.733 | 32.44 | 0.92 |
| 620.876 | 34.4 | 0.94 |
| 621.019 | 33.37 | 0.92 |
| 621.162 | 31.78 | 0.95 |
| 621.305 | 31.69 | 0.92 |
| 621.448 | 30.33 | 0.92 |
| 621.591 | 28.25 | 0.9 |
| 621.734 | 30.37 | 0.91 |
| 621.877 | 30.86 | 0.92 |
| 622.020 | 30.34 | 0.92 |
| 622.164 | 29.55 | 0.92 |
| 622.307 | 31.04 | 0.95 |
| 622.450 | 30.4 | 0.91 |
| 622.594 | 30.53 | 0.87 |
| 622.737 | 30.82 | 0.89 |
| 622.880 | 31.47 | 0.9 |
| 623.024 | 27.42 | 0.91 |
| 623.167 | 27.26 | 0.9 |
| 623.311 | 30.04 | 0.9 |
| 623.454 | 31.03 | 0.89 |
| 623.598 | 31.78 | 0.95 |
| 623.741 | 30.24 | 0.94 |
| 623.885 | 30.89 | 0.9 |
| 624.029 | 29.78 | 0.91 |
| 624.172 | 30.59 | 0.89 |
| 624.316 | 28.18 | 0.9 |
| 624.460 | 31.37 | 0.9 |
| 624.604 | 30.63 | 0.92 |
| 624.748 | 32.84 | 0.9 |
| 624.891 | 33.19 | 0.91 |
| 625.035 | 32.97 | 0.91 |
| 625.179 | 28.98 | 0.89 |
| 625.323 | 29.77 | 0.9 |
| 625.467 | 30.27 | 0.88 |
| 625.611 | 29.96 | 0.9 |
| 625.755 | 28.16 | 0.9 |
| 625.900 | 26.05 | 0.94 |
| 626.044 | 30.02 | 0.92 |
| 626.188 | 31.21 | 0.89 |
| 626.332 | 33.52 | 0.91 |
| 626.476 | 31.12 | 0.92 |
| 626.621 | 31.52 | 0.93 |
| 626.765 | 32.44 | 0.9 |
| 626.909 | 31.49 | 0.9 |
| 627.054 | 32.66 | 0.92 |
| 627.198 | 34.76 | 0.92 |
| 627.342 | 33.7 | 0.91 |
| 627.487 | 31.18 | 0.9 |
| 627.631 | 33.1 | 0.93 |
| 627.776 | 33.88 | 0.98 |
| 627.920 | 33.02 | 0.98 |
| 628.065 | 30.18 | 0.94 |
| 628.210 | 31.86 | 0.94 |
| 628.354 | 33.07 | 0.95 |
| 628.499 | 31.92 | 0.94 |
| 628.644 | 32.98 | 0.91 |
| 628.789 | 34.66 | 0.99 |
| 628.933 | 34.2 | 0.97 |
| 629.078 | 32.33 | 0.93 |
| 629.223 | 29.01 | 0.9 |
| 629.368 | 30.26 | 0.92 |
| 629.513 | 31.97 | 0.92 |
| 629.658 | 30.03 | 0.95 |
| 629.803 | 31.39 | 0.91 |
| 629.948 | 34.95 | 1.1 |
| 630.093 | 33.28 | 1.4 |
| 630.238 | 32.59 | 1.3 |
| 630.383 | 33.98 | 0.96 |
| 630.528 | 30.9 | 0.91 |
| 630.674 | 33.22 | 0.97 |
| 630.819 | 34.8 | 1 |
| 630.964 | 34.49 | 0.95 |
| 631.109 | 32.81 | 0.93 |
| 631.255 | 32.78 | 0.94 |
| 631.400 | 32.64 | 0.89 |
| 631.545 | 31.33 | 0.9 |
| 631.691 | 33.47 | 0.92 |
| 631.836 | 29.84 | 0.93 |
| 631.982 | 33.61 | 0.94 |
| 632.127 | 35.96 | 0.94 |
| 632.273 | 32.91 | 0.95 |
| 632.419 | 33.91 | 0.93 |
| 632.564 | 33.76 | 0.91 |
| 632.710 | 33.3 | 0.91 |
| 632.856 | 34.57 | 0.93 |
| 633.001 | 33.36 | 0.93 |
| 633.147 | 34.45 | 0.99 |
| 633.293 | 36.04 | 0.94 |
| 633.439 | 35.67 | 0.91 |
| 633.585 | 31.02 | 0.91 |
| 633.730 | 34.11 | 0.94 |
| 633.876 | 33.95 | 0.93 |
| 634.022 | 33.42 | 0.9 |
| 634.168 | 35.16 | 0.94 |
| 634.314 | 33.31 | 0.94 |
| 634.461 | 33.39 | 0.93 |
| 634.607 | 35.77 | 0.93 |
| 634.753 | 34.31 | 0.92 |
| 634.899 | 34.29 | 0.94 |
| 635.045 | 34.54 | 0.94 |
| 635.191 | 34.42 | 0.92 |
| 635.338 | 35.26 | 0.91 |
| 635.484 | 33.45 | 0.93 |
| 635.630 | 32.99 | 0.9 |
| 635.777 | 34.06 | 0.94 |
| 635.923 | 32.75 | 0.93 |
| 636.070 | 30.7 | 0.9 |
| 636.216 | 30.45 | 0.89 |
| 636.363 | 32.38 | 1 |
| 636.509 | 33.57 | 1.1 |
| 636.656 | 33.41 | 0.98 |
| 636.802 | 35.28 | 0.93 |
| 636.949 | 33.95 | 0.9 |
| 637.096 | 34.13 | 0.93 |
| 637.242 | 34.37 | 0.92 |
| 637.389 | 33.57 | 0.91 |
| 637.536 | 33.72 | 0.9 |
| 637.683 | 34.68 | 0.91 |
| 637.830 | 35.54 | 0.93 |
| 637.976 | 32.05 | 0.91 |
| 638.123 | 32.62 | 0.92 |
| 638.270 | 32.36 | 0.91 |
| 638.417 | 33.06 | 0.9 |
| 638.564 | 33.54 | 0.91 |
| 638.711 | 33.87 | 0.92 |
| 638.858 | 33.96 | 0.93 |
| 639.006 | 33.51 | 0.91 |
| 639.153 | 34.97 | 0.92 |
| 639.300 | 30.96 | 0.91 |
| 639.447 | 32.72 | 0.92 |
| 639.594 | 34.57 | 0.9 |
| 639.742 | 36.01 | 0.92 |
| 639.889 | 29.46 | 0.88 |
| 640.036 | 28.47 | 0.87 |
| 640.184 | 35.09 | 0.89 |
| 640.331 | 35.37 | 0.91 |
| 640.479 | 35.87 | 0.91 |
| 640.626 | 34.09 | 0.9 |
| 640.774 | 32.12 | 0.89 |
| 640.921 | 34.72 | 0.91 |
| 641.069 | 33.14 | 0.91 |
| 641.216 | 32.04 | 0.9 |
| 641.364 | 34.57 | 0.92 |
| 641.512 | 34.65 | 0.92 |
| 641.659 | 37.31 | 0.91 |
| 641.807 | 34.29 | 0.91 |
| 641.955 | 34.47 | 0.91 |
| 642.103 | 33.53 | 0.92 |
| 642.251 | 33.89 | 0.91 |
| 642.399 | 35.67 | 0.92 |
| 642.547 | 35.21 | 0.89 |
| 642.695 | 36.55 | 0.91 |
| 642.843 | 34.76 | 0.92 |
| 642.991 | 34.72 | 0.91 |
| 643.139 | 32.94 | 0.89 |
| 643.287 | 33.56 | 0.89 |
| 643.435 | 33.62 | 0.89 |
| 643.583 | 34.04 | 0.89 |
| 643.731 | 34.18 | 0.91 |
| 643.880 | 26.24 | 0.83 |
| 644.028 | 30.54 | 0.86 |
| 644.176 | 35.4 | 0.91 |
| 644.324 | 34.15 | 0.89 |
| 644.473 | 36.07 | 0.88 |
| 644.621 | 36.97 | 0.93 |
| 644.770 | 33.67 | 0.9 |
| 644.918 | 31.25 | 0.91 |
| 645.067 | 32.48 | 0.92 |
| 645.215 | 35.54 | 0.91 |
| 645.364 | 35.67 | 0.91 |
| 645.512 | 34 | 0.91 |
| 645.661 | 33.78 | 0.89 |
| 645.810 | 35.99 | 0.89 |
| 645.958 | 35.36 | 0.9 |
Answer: -0.24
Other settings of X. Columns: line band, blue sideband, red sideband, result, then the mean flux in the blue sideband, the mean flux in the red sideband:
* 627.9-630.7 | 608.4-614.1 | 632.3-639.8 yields 0.11 nm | 33.1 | 33.7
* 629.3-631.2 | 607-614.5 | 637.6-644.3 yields 0.05 nm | 33.4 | 33.7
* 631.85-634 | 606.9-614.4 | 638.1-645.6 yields -0.01 nm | 33.4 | 33.8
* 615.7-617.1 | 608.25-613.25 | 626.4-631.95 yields 0.24 nm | 33.2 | 32.5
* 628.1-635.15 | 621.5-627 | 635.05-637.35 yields -0.20 nm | 30.4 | 33.4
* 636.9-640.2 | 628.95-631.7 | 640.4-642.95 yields 0.06 nm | 32.4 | 34.5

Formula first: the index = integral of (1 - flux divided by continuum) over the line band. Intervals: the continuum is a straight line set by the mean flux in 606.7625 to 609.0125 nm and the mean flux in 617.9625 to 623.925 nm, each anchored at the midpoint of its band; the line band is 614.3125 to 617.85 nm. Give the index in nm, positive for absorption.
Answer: 0.16 nm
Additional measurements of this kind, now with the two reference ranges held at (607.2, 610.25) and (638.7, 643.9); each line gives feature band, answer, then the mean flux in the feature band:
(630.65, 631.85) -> 0.03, 33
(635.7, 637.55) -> 0.03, 33.2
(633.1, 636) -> -0.02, 34.1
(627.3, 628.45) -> 0.05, 32.4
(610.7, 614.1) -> 0.09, 32.9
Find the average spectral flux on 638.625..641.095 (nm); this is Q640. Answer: 33.5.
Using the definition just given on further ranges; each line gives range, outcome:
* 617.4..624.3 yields 31.6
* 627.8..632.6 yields 32.7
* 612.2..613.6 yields 32.5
